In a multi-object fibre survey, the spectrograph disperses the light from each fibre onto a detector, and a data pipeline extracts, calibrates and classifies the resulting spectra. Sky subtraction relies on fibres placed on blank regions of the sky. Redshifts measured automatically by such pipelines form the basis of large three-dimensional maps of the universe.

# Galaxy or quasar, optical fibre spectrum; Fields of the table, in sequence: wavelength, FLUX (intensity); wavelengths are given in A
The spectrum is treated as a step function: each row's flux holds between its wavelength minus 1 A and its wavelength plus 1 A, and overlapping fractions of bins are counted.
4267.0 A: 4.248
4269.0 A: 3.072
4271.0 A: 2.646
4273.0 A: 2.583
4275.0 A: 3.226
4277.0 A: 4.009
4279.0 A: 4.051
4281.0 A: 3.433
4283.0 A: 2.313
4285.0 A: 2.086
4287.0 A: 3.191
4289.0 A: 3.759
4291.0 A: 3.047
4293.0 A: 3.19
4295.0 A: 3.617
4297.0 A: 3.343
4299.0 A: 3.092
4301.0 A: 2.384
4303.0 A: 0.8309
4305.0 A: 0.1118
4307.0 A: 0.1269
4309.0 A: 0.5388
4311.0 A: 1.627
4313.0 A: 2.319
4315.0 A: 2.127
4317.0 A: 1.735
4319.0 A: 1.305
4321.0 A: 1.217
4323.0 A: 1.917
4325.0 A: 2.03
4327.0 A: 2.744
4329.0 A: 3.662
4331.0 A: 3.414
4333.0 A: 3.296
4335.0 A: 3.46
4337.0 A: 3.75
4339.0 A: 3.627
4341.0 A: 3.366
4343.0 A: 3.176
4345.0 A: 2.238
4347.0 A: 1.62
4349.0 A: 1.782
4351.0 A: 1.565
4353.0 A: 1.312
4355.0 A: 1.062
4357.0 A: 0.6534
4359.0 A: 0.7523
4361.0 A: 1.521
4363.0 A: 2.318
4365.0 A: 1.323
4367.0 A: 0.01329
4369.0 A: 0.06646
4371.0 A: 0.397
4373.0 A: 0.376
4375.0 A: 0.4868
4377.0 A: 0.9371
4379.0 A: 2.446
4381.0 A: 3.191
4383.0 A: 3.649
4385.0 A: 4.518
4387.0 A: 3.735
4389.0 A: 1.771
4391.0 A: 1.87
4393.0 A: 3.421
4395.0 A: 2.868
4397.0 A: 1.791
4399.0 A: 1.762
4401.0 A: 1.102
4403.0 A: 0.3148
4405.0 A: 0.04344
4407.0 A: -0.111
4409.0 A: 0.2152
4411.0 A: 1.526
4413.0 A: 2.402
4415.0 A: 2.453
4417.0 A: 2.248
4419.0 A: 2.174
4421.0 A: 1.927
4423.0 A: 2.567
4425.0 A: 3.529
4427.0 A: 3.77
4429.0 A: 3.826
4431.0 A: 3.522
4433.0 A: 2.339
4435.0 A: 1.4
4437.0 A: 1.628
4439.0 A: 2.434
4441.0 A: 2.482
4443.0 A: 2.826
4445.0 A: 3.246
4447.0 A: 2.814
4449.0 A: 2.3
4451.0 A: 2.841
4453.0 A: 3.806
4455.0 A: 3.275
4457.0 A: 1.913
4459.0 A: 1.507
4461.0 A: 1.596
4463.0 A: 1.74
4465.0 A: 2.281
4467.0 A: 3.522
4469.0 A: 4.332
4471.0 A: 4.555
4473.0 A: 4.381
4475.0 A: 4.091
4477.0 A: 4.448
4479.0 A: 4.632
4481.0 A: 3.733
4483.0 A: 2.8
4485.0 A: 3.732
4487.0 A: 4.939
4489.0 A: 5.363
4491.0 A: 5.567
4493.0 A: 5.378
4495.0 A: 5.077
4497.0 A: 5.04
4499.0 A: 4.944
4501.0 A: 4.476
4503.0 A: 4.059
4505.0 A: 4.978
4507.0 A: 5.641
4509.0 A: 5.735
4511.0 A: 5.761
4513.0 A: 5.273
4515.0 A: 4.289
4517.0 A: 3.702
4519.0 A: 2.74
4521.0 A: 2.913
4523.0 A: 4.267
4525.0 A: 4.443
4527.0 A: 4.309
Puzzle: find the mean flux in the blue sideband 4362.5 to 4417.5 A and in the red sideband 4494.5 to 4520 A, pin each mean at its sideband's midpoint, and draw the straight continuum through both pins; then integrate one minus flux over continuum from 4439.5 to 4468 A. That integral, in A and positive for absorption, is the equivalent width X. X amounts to 6.3 A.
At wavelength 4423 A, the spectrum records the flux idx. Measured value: 2.567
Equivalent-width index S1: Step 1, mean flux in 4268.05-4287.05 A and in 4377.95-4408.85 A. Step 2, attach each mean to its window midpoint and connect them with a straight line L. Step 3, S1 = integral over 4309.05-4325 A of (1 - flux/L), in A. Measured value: 6.0 A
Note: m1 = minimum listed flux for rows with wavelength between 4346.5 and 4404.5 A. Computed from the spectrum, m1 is 0.01329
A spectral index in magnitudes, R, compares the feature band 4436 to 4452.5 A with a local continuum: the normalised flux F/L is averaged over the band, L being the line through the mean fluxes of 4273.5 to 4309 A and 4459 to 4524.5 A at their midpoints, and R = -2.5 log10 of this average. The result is 0.42 mag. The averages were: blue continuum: 2.63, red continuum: 4.21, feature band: 2.61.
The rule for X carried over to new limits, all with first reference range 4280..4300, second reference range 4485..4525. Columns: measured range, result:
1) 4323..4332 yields 1.44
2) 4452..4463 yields 5.04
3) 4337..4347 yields 1.35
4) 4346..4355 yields 5.17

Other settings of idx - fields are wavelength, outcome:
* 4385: 4.518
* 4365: 1.323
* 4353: 1.312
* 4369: 0.06646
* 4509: 5.735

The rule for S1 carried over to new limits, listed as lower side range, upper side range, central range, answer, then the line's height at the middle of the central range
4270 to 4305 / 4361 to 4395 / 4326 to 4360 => -1.4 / 2.3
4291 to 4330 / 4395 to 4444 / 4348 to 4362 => 5.5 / 2.02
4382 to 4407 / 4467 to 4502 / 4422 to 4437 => 0.7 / 3.07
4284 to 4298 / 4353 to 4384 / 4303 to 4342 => 0.9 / 2.41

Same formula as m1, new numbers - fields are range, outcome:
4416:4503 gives 1.4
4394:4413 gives -0.111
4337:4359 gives 0.6534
